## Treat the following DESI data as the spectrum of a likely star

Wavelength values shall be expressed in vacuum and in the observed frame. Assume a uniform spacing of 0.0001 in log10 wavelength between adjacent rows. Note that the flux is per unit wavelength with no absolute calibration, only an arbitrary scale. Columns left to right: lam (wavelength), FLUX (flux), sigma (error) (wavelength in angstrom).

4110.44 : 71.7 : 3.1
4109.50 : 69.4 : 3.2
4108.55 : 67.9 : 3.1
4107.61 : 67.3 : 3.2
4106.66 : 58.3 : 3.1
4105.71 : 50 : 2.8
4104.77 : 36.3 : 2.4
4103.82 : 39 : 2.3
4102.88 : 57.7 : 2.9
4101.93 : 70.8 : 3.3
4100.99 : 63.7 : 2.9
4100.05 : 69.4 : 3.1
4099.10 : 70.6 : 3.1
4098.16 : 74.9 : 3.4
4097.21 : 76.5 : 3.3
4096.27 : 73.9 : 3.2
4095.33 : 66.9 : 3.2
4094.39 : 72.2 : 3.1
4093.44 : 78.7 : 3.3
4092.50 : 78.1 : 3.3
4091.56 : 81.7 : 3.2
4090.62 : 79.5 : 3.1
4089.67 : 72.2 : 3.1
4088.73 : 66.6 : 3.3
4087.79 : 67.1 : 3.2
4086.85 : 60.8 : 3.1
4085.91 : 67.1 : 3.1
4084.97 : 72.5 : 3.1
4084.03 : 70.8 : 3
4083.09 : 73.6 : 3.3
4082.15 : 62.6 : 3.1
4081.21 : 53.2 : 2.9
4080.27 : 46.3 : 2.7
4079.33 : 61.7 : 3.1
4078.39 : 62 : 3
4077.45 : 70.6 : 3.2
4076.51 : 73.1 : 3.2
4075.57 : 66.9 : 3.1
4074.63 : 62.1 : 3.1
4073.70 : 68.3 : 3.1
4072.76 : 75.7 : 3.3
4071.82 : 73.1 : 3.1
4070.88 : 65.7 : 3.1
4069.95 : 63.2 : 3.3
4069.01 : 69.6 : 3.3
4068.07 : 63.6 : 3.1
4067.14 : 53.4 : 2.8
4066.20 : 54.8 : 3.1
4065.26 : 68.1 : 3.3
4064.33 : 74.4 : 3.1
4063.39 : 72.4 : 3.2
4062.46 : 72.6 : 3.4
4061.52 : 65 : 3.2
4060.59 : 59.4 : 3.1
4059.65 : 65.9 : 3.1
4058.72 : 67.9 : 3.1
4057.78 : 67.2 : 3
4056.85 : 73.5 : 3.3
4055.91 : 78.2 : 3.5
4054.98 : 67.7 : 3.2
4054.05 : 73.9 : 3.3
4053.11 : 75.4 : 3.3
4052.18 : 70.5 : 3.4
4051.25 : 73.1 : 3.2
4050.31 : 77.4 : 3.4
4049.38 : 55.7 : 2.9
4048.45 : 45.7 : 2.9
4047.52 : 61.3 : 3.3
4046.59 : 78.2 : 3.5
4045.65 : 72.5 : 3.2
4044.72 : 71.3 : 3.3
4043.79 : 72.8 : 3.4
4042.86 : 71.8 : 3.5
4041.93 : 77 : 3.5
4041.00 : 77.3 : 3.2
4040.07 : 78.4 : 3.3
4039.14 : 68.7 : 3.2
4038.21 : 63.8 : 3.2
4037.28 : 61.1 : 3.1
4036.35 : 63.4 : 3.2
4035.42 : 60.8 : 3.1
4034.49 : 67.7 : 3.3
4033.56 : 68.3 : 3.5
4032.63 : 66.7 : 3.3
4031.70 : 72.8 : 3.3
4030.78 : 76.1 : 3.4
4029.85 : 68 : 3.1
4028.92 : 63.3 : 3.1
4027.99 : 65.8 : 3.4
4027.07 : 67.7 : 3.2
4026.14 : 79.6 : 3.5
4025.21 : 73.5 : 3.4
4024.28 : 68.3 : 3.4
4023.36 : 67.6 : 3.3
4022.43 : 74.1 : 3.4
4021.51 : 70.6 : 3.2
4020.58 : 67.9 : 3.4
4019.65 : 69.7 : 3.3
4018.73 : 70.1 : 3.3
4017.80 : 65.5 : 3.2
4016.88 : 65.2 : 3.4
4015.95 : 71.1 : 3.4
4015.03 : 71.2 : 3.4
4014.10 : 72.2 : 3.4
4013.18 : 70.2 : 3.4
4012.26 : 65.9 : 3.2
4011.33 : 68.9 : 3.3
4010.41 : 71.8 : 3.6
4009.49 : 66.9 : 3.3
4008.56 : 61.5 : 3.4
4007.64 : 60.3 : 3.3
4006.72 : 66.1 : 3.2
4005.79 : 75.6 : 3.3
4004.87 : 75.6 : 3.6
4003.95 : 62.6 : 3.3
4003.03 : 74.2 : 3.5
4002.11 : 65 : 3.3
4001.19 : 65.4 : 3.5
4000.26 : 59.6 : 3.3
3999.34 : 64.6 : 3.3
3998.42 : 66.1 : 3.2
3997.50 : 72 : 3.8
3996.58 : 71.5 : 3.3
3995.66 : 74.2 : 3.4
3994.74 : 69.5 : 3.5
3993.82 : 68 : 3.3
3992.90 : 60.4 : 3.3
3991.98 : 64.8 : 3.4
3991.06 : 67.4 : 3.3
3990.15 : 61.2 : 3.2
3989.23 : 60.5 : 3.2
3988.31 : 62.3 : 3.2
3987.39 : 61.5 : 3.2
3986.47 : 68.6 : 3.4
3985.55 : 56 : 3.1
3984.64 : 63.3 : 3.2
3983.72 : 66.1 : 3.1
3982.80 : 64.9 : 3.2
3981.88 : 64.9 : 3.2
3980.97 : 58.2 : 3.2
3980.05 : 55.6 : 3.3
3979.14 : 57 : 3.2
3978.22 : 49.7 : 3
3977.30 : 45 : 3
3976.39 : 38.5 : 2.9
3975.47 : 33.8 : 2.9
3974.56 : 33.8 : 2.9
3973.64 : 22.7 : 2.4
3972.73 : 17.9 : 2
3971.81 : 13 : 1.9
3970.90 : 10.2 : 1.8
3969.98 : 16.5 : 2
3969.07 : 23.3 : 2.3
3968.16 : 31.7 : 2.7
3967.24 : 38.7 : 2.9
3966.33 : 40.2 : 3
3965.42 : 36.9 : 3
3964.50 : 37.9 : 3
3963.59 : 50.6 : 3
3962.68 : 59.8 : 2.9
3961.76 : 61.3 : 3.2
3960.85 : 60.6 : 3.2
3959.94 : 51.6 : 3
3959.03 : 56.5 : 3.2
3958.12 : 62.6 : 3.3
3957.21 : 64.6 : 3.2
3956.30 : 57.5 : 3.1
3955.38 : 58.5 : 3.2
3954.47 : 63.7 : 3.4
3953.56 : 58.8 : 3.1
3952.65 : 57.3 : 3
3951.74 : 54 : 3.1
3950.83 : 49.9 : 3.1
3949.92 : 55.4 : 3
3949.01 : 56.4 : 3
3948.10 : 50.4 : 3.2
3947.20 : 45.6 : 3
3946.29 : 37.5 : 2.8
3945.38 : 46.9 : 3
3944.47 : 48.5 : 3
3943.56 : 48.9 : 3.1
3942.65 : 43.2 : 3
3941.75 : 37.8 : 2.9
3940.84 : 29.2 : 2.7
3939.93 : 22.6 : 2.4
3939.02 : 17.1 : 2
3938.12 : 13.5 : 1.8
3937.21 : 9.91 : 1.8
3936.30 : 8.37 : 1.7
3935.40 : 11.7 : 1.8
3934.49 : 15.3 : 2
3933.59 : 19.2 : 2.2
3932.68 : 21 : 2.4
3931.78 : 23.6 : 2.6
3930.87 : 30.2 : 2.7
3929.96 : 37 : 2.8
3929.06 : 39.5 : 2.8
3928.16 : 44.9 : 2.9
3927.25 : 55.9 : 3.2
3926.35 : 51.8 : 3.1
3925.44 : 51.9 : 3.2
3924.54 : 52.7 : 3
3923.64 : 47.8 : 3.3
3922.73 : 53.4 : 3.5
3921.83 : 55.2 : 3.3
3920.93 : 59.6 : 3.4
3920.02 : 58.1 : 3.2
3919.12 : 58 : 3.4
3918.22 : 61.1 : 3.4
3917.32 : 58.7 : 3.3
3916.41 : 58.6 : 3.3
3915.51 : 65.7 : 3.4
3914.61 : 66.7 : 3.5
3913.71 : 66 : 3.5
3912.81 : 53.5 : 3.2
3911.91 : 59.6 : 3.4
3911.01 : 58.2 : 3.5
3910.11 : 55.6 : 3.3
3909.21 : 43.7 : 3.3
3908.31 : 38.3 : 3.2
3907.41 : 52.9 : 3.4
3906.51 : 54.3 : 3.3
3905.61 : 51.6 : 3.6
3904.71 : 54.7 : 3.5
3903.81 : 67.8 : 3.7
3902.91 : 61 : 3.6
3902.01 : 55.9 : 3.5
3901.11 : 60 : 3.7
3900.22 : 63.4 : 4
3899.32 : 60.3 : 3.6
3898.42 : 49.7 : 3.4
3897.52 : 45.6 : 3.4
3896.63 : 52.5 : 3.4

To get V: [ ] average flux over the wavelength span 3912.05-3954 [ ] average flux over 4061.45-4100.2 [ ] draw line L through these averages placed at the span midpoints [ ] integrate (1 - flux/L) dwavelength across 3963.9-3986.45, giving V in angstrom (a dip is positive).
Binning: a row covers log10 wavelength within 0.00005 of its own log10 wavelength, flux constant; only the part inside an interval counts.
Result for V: 4.3 angstrom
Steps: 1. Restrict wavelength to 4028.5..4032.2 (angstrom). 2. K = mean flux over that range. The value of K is 70.1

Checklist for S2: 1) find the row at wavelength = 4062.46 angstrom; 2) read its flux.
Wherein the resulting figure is 72.6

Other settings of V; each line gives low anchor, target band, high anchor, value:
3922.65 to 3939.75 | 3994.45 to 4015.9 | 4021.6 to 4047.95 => -3.5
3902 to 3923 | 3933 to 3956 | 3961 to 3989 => 5.4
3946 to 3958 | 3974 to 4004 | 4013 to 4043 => 0.8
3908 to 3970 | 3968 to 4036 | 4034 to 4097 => -4.0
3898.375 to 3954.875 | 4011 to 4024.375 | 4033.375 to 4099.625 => -1.8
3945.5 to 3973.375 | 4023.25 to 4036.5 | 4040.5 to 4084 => -1.8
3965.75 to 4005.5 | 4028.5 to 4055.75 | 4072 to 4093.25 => -3.1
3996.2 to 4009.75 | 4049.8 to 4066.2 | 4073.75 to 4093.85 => -0.6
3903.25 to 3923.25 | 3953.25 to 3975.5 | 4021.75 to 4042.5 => 7.0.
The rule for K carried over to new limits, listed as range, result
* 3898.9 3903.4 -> 60.2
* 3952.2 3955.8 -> 59.6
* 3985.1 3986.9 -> 62.2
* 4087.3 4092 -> 73.3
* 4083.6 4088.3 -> 67.7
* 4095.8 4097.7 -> 75.1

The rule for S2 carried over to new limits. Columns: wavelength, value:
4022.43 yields 74.1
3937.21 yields 9.91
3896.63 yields 52.5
